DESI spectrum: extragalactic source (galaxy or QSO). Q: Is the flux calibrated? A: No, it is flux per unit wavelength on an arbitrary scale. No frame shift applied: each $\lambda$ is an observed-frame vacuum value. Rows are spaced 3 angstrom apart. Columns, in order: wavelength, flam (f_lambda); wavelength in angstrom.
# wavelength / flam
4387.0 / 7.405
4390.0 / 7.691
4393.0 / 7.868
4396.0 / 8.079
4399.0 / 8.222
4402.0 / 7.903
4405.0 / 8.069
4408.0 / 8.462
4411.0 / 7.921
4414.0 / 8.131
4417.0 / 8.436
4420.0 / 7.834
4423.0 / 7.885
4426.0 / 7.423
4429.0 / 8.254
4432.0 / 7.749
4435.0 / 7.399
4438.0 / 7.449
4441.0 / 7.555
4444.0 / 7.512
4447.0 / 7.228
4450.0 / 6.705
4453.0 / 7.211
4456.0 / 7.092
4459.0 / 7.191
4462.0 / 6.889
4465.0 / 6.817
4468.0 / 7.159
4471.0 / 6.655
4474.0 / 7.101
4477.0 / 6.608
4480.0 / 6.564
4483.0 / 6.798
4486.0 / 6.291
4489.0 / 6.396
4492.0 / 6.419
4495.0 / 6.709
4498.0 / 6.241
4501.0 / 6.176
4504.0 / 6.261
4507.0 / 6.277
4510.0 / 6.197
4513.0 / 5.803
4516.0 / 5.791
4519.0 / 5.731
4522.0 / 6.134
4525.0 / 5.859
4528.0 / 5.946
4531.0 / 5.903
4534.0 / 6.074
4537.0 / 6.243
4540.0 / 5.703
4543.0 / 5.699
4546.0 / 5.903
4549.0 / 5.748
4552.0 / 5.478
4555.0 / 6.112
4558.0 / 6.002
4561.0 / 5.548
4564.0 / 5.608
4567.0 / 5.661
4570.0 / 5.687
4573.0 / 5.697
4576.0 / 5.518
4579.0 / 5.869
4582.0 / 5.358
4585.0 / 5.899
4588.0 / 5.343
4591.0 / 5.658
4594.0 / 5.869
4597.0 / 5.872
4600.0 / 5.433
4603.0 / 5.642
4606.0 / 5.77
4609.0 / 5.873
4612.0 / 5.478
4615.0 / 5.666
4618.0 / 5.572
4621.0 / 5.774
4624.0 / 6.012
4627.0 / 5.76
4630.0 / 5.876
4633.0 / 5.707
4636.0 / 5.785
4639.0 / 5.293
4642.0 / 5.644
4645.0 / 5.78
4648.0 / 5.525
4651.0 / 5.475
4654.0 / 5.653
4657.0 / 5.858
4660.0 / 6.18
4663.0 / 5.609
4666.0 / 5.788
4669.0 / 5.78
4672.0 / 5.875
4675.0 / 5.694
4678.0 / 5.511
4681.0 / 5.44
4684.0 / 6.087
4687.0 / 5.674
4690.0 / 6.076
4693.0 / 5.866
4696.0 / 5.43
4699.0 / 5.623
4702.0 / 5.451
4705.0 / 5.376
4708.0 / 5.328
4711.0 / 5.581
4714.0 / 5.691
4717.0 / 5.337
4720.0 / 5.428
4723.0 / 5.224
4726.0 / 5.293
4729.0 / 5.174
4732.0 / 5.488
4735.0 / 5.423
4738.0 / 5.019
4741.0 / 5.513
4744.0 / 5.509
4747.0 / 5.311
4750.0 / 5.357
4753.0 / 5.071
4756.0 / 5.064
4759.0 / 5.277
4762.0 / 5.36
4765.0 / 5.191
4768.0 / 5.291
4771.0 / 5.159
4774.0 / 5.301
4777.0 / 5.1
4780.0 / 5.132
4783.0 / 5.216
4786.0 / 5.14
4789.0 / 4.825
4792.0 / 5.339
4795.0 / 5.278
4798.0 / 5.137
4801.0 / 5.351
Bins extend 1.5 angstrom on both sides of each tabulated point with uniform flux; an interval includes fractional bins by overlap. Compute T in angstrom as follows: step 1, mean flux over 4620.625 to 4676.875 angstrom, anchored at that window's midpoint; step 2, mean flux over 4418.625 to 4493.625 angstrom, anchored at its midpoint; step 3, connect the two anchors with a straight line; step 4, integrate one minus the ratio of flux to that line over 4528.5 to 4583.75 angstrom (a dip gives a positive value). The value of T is 5.47 angstrom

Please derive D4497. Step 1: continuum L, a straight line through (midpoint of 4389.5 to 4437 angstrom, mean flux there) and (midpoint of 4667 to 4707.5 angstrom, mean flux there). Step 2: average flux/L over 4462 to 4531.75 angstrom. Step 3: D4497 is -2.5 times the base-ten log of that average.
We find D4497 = 0.15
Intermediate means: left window 7.96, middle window 6.36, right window 5.68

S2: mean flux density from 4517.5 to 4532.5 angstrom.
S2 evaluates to 5.91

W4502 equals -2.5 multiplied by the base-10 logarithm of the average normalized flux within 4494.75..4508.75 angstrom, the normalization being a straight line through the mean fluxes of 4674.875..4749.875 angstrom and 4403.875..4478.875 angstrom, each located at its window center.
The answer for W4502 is 0.12 mag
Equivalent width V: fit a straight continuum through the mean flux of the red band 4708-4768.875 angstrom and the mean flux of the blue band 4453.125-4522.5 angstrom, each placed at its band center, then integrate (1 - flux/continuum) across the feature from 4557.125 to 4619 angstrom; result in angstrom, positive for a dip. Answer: 3.8 angstrom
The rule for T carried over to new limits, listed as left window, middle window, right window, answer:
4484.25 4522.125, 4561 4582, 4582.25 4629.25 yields 0.8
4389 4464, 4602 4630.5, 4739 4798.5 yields 2.6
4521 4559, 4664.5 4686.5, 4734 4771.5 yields -0.9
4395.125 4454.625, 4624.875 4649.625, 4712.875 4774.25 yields 1.8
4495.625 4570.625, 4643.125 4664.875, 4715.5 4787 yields -0.7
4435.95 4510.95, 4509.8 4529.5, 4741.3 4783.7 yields 1.9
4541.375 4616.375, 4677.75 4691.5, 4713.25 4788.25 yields -0.9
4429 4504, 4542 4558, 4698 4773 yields 1.5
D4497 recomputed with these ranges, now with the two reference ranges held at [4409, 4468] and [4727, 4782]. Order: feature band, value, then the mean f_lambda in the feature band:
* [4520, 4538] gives 0.144 mag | 6.01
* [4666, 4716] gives 0.011 mag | 5.66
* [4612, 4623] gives 0.105 mag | 5.66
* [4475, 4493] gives 0.104 mag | 6.53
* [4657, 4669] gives 0.012 mag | 5.85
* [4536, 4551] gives 0.160 mag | 5.83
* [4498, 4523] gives 0.157 mag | 6.06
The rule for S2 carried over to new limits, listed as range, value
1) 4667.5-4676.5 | 5.78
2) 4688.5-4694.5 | 5.97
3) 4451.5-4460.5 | 7.16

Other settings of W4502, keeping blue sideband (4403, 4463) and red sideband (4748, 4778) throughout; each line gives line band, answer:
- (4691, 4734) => 0.03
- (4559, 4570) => 0.18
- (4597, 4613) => 0.13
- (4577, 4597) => 0.15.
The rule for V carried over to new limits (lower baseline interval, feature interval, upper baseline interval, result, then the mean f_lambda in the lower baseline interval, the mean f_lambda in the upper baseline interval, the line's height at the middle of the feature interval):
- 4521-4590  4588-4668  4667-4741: -0.66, 5.78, 5.54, 5.66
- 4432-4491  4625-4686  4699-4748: 0.92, 6.99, 5.39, 5.81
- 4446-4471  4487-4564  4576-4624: 4.48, 7.01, 5.68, 6.38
